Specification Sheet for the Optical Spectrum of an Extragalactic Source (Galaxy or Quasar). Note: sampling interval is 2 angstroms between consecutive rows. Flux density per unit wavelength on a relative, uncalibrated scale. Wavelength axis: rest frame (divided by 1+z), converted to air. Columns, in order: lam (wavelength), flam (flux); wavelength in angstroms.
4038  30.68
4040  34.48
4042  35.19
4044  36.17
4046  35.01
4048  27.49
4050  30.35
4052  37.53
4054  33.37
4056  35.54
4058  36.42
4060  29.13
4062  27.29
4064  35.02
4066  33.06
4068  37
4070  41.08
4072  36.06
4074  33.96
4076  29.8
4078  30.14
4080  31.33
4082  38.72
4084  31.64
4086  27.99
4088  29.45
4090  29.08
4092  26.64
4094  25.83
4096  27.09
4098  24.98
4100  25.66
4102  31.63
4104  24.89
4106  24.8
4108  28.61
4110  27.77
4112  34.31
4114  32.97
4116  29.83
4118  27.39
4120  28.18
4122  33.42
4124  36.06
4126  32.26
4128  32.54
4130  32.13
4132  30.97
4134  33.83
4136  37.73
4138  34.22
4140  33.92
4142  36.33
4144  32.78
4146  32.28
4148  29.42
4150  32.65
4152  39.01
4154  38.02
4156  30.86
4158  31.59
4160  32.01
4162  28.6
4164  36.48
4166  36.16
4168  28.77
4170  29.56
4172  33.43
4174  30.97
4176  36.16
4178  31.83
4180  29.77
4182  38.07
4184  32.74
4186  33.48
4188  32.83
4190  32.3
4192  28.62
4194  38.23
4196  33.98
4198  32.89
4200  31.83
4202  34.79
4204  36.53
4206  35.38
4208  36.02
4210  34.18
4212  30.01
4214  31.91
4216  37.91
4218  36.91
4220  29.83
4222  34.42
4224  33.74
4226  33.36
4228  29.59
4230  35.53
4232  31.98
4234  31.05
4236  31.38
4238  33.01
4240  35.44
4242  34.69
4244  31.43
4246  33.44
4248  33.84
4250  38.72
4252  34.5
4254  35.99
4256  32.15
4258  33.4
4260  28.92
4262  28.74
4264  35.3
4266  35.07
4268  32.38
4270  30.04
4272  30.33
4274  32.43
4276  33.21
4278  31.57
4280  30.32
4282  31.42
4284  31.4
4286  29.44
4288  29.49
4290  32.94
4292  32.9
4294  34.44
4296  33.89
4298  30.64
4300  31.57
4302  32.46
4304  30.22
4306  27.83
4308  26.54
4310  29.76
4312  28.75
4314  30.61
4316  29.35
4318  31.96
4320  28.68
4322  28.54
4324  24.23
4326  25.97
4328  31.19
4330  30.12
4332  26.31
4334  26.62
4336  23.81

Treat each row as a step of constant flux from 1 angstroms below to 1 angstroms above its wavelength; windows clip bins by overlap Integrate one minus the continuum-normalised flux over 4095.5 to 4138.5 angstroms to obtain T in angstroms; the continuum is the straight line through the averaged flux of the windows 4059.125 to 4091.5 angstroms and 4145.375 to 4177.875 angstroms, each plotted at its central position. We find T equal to 2.8 angstroms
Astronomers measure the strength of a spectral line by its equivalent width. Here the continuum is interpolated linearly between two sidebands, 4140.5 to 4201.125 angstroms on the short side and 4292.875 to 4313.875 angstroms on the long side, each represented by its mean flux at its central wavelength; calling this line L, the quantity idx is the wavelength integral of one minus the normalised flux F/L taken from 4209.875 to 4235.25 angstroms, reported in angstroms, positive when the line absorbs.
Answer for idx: -0.7 angstroms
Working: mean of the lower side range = 33.1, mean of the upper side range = 30.6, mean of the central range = 33.1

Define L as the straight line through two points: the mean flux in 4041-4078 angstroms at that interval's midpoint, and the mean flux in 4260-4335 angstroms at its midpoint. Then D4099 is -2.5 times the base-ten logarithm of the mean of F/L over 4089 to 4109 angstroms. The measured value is 0.23 mag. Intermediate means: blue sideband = 33.8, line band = 26.9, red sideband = 30.4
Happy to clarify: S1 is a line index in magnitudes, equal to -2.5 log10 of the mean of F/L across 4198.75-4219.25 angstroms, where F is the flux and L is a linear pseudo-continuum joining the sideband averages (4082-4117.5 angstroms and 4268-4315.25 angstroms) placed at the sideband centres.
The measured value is -0.15 mag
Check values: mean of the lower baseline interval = 28.7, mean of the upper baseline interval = 31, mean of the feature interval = 34.5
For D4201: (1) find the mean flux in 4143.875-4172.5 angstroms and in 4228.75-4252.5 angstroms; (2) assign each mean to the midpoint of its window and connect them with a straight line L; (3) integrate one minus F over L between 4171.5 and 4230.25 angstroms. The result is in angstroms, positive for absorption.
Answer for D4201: -0.54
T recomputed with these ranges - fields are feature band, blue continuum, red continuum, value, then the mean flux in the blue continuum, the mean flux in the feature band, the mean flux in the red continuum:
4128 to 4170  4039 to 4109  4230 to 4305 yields -1.8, 31.5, 33.3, 32.5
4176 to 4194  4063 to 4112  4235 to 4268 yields -0.4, 30.6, 33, 33.5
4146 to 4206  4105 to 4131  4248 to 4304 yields -3.5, 30.8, 33.2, 32.3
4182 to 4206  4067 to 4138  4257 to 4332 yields -2.2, 31.1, 33.7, 30.6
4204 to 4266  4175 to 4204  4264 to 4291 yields -1.8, 33.5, 33.5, 31.7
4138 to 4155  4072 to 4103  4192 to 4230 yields -1.4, 29.8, 34.3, 33.9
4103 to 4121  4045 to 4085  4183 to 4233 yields 2.6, 33.5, 28.8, 33.6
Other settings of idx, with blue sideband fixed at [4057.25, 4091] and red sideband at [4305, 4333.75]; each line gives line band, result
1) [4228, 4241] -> -1.2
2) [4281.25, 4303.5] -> -2.2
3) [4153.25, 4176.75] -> -1.1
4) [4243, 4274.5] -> -3.6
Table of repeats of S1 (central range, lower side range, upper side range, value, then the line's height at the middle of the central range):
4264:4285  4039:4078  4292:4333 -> -0.06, 30.3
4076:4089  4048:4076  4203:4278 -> 0.08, 33.8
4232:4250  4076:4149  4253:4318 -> -0.07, 31.2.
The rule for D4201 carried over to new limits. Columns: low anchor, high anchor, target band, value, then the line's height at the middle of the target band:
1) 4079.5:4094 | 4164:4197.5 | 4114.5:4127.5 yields 0.0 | 31.3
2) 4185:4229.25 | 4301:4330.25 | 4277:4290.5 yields -0.2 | 30.4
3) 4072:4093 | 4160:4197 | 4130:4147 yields -0.9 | 32.1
